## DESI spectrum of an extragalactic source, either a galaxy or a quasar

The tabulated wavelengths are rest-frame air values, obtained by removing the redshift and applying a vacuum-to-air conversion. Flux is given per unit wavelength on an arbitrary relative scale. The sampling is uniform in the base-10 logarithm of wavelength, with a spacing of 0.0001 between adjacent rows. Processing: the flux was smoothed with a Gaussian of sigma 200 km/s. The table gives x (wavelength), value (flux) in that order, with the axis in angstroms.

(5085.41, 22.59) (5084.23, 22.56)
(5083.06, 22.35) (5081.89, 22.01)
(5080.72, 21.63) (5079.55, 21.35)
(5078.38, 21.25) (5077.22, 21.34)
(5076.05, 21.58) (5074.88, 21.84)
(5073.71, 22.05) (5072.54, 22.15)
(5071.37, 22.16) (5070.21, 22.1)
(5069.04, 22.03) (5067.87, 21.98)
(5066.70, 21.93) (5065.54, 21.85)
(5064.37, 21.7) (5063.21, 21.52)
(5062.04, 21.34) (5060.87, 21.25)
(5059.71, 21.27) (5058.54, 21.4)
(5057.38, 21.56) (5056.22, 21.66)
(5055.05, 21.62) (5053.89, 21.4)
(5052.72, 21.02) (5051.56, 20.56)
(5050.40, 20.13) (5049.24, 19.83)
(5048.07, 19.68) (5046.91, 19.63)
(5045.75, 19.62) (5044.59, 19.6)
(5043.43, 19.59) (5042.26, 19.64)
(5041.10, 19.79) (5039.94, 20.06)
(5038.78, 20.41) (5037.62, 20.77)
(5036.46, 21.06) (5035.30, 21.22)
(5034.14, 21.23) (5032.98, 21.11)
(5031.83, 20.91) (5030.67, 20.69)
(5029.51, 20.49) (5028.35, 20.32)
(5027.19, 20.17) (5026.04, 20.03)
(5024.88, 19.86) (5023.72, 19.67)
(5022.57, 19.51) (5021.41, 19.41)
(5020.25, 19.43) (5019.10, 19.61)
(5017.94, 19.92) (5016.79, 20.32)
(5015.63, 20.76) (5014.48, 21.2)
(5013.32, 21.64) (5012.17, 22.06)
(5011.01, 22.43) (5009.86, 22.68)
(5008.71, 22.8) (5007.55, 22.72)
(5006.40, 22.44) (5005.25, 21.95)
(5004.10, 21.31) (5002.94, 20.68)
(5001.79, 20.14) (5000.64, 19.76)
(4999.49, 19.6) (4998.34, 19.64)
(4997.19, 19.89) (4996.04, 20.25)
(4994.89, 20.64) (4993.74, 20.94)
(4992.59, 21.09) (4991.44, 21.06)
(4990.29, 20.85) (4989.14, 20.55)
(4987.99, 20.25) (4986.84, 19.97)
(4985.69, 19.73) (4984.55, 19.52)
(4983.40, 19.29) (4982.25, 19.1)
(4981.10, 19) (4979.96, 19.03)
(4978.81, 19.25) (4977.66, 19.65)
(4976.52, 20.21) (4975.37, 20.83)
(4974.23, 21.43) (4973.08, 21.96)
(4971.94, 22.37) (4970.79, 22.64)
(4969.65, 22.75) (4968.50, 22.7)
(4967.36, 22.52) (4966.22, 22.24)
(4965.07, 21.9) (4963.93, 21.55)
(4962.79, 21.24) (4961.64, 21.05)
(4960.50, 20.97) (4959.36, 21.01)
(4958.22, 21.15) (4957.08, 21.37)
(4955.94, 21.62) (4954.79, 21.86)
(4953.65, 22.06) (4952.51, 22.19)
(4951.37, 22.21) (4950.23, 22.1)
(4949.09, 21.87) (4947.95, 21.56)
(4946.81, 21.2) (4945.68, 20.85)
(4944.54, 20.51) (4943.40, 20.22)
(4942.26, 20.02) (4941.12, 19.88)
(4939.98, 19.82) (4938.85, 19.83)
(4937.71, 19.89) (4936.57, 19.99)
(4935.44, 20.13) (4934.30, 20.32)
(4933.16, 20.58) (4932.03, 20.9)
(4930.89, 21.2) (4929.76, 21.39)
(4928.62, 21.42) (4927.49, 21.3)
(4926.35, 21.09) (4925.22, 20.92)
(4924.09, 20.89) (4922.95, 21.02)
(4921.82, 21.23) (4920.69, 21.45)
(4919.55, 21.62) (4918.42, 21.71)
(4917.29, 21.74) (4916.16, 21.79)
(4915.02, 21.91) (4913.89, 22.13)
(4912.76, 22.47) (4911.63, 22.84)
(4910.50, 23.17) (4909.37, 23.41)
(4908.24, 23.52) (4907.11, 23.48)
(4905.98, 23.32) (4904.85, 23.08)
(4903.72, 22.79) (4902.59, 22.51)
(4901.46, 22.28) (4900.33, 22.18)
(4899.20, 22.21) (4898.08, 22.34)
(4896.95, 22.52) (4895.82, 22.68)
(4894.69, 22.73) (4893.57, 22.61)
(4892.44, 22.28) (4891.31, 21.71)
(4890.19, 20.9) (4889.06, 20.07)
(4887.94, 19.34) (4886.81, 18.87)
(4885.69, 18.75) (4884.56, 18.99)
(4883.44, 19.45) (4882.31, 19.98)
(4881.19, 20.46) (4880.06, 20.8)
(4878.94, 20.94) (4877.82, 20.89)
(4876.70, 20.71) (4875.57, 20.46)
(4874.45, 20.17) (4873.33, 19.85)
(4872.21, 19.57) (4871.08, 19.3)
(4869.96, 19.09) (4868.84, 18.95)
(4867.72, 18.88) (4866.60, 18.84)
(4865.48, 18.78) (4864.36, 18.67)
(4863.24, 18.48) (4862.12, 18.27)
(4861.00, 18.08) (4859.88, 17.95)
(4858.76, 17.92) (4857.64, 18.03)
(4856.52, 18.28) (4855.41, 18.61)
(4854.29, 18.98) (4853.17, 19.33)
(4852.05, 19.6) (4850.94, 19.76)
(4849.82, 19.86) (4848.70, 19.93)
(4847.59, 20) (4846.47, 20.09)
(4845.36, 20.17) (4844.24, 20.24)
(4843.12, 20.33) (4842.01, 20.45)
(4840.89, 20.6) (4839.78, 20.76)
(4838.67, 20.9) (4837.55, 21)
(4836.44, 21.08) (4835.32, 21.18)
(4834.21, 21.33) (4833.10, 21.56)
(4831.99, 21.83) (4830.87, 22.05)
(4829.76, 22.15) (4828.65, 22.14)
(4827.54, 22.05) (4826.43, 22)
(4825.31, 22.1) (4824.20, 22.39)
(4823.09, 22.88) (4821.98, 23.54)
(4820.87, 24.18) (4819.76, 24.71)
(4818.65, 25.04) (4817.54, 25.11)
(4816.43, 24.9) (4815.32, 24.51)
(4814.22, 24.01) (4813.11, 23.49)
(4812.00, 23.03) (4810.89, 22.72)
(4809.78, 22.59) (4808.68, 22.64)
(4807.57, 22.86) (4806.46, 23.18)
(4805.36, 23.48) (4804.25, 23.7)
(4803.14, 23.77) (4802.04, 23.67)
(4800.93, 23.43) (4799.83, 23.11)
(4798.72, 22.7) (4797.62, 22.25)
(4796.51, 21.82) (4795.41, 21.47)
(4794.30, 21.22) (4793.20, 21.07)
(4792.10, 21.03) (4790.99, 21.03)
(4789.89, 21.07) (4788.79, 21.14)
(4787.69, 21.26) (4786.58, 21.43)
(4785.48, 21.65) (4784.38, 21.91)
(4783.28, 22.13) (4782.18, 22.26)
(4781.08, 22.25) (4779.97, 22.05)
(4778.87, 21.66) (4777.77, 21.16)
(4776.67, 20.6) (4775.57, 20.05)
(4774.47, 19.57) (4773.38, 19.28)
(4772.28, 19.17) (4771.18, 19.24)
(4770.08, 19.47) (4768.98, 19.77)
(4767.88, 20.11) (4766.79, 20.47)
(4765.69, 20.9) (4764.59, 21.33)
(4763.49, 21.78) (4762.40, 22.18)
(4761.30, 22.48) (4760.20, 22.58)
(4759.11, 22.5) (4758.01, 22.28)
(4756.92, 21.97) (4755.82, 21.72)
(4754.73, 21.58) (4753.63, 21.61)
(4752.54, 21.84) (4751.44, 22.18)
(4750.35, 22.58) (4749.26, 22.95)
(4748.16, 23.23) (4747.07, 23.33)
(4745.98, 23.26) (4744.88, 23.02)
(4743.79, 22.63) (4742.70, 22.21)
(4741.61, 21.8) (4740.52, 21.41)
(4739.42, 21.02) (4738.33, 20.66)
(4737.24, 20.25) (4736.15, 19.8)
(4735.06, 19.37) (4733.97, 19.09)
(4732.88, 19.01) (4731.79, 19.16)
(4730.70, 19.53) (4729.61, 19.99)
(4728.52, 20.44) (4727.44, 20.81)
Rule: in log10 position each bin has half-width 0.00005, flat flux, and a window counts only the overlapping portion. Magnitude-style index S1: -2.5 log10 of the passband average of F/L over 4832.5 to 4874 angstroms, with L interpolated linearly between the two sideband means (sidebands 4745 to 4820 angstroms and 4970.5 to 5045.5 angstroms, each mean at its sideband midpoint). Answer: 0.11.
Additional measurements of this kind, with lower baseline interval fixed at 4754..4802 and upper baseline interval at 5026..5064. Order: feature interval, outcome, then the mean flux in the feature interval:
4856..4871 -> 0.14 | 18.5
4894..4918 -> -0.08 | 22.6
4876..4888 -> 0.06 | 19.9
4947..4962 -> -0.04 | 21.6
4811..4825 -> -0.13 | 23.9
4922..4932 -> -0.01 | 21.1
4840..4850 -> 0.05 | 20.2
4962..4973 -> -0.07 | 22.2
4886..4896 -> 0.00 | 21.1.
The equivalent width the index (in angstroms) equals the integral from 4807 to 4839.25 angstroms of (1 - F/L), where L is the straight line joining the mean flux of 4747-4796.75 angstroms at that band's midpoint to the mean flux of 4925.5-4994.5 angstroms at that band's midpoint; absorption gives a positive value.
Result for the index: -2.28 angstroms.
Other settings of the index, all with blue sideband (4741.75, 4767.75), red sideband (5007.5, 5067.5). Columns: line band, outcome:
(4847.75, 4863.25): 2.0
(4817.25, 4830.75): -0.8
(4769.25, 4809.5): 0.6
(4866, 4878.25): 1.1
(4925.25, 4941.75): 0.6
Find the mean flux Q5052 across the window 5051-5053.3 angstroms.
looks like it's 20.8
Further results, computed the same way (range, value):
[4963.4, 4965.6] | 21.8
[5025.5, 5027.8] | 20.1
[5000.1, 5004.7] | 20.5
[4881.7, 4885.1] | 19.5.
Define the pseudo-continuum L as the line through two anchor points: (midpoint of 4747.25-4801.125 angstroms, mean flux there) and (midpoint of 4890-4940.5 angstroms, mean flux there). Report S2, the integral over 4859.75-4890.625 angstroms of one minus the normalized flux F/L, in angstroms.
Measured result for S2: 3.12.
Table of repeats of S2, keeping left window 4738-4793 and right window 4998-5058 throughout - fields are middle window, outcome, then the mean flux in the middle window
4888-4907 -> -1.0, 22.2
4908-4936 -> -0.8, 21.6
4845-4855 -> 0.7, 19.7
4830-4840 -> 0.0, 21.3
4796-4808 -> -1.0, 23.1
